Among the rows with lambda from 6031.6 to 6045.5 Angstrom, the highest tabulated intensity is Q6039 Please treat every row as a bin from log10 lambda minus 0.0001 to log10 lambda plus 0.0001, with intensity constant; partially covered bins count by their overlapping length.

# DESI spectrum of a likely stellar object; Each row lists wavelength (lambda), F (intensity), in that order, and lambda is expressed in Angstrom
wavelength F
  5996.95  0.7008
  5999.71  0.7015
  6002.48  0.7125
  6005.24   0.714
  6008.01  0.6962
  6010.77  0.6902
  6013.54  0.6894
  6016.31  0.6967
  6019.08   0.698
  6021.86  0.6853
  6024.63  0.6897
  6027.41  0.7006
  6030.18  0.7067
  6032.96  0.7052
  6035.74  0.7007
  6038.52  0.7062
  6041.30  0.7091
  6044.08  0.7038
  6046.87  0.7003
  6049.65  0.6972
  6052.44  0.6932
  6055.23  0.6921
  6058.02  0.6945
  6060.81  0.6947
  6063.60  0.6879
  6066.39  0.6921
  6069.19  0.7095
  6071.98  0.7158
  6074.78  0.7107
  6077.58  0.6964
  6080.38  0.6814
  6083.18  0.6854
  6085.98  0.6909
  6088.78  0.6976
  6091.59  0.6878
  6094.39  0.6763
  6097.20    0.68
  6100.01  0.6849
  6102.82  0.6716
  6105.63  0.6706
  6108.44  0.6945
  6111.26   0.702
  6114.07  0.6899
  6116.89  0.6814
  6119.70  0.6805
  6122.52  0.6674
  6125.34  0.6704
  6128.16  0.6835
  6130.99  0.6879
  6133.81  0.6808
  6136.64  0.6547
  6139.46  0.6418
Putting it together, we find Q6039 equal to 0.7091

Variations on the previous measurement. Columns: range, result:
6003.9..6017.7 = 0.714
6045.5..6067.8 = 0.7003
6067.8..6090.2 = 0.7158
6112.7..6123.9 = 0.6899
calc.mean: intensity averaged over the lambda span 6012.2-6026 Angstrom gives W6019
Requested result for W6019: 0.692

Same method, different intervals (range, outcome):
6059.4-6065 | 0.692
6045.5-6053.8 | 0.697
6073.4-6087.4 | 0.693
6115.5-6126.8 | 0.675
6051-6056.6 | 0.692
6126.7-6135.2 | 0.684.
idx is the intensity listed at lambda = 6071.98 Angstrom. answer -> 0.7158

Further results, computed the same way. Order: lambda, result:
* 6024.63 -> 0.6897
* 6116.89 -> 0.6814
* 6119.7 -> 0.6805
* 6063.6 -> 0.6879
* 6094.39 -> 0.6763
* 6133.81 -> 0.6808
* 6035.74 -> 0.7007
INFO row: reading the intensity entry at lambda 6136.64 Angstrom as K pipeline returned 0.6547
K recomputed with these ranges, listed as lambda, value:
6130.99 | 0.6879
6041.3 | 0.7091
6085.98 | 0.6909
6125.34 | 0.6704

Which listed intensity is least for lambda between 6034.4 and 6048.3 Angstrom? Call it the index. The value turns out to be 0.7003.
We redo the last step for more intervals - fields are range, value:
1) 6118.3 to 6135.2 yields 0.6674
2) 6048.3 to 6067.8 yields 0.6879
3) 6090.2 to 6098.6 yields 0.6763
